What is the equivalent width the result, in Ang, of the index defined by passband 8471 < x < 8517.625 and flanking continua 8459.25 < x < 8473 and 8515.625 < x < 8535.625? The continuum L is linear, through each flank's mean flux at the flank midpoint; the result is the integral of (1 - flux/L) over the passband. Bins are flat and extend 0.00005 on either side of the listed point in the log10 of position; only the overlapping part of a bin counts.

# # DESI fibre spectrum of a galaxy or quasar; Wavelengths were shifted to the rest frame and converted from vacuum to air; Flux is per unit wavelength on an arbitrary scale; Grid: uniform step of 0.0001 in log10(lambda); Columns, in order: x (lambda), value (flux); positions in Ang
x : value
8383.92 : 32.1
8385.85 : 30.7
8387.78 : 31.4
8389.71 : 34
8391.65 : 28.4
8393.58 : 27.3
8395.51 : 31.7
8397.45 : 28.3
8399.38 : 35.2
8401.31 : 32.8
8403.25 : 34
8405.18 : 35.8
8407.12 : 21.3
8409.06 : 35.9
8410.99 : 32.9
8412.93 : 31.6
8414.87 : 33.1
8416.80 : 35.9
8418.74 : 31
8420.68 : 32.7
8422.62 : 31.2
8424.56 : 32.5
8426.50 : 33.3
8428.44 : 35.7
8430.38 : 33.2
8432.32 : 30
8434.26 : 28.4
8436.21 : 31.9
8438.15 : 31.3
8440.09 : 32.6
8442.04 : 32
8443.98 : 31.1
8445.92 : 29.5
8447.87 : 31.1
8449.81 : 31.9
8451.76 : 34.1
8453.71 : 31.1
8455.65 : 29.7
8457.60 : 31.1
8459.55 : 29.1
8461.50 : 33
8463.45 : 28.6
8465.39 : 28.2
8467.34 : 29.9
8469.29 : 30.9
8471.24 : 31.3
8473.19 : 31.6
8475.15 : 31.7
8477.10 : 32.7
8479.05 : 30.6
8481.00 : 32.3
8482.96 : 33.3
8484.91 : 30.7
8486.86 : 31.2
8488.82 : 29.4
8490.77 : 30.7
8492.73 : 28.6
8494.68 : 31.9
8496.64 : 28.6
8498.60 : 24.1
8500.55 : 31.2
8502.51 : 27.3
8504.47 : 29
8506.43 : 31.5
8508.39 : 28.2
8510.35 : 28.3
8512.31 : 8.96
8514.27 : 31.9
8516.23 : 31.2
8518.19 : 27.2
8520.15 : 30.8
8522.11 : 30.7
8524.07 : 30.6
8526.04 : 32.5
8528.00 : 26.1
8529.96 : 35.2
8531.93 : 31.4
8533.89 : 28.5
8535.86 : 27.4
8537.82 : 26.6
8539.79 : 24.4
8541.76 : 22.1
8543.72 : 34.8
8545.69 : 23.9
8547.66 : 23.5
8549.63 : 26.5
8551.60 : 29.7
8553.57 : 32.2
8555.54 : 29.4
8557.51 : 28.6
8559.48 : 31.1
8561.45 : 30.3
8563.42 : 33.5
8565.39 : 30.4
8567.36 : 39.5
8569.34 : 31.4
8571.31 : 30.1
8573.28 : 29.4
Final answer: 1.4 Ang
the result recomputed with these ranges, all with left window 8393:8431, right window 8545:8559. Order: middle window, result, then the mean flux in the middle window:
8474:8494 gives -0.7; 31.1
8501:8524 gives 0.9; 27.9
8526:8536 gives -0.6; 30.2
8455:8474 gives 0.2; 30.3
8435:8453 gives -0.2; 31.7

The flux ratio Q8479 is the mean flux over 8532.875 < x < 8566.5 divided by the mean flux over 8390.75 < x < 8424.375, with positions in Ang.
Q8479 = 0.90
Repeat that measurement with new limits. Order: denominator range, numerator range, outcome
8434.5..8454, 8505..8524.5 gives 0.88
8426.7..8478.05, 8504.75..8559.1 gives 0.90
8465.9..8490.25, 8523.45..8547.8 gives 0.91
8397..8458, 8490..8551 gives 0.88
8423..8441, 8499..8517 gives 0.85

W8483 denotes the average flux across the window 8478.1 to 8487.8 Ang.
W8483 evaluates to 31.6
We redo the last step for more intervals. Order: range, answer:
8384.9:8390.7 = 32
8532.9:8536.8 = 28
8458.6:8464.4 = 30.2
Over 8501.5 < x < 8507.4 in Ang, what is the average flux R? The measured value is 29.2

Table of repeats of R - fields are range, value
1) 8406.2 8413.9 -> 30.5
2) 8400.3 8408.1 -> 31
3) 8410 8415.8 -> 32.6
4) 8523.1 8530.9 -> 31.1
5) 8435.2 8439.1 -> 31.5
